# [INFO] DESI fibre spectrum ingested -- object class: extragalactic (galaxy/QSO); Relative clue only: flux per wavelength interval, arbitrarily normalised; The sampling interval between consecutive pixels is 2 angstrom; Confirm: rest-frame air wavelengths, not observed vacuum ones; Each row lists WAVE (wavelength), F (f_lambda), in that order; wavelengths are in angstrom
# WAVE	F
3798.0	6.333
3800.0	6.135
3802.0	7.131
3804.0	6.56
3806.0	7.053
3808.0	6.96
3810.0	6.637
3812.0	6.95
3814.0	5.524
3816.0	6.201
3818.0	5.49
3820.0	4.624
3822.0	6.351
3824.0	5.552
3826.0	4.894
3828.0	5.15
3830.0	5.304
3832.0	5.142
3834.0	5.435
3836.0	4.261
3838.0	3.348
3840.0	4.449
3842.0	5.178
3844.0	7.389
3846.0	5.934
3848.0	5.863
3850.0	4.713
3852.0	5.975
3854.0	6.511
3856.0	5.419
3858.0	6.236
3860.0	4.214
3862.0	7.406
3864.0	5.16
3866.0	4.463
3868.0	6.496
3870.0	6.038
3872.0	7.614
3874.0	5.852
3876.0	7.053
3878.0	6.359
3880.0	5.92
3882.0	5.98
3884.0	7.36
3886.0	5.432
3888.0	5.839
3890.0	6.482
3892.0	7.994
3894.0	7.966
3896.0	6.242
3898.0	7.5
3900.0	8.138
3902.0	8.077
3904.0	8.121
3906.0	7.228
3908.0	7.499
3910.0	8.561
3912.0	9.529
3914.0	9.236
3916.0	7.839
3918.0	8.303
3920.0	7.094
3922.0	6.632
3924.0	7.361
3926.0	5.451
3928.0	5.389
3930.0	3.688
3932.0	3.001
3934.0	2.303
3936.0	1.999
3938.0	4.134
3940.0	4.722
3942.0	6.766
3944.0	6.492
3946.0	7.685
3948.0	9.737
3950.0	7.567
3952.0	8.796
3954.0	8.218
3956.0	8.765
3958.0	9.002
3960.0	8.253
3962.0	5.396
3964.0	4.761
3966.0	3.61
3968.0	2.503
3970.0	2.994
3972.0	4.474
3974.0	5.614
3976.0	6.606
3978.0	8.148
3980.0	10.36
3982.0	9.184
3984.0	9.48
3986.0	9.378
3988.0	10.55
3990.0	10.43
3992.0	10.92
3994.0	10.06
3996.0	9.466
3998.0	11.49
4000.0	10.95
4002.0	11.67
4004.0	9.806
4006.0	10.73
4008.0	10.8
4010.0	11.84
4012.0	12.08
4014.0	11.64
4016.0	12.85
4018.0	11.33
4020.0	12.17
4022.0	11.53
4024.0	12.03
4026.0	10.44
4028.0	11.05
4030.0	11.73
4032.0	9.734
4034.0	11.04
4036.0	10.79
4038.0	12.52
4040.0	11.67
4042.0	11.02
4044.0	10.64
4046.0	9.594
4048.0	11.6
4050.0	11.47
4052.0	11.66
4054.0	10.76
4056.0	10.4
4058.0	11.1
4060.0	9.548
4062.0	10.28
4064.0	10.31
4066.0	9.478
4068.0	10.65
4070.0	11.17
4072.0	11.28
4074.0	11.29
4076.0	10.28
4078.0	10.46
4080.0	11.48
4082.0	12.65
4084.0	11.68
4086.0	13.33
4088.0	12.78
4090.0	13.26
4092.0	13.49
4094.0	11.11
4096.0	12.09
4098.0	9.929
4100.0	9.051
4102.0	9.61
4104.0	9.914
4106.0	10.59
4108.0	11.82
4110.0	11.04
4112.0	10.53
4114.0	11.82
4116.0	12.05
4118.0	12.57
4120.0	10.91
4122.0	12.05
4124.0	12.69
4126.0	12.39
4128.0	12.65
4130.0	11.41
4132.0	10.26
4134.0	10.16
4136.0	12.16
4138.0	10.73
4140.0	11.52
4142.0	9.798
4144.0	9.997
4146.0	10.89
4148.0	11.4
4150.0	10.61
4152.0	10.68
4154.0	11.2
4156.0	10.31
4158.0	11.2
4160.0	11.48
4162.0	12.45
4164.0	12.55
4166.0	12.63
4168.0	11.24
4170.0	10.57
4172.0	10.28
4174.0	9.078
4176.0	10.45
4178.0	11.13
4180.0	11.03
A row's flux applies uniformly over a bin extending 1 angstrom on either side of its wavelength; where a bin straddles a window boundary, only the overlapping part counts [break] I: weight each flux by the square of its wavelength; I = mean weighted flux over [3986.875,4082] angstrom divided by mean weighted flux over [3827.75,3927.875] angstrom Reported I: 1.84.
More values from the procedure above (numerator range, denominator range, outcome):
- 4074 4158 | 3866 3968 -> 1.88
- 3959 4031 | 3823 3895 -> 1.72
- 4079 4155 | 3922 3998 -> 1.78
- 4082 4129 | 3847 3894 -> 2.13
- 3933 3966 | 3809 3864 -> 1.23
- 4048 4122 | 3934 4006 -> 1.54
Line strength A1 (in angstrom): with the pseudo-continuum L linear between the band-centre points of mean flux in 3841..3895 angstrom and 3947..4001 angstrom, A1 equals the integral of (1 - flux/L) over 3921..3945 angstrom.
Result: 8.1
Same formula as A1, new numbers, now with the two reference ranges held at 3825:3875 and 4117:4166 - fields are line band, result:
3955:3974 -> 5.5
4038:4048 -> -1.7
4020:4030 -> -2.6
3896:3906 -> -1.8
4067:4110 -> -4.3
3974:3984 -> -0.3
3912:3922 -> -1.8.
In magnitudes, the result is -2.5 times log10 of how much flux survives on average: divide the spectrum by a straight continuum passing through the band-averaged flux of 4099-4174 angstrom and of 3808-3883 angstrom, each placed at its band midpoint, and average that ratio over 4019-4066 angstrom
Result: -0.17 mag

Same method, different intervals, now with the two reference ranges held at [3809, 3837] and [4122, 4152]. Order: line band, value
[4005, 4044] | -0.24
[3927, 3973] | 0.35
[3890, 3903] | -0.11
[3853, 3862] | 0.07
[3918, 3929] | 0.12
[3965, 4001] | 0.05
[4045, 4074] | -0.09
